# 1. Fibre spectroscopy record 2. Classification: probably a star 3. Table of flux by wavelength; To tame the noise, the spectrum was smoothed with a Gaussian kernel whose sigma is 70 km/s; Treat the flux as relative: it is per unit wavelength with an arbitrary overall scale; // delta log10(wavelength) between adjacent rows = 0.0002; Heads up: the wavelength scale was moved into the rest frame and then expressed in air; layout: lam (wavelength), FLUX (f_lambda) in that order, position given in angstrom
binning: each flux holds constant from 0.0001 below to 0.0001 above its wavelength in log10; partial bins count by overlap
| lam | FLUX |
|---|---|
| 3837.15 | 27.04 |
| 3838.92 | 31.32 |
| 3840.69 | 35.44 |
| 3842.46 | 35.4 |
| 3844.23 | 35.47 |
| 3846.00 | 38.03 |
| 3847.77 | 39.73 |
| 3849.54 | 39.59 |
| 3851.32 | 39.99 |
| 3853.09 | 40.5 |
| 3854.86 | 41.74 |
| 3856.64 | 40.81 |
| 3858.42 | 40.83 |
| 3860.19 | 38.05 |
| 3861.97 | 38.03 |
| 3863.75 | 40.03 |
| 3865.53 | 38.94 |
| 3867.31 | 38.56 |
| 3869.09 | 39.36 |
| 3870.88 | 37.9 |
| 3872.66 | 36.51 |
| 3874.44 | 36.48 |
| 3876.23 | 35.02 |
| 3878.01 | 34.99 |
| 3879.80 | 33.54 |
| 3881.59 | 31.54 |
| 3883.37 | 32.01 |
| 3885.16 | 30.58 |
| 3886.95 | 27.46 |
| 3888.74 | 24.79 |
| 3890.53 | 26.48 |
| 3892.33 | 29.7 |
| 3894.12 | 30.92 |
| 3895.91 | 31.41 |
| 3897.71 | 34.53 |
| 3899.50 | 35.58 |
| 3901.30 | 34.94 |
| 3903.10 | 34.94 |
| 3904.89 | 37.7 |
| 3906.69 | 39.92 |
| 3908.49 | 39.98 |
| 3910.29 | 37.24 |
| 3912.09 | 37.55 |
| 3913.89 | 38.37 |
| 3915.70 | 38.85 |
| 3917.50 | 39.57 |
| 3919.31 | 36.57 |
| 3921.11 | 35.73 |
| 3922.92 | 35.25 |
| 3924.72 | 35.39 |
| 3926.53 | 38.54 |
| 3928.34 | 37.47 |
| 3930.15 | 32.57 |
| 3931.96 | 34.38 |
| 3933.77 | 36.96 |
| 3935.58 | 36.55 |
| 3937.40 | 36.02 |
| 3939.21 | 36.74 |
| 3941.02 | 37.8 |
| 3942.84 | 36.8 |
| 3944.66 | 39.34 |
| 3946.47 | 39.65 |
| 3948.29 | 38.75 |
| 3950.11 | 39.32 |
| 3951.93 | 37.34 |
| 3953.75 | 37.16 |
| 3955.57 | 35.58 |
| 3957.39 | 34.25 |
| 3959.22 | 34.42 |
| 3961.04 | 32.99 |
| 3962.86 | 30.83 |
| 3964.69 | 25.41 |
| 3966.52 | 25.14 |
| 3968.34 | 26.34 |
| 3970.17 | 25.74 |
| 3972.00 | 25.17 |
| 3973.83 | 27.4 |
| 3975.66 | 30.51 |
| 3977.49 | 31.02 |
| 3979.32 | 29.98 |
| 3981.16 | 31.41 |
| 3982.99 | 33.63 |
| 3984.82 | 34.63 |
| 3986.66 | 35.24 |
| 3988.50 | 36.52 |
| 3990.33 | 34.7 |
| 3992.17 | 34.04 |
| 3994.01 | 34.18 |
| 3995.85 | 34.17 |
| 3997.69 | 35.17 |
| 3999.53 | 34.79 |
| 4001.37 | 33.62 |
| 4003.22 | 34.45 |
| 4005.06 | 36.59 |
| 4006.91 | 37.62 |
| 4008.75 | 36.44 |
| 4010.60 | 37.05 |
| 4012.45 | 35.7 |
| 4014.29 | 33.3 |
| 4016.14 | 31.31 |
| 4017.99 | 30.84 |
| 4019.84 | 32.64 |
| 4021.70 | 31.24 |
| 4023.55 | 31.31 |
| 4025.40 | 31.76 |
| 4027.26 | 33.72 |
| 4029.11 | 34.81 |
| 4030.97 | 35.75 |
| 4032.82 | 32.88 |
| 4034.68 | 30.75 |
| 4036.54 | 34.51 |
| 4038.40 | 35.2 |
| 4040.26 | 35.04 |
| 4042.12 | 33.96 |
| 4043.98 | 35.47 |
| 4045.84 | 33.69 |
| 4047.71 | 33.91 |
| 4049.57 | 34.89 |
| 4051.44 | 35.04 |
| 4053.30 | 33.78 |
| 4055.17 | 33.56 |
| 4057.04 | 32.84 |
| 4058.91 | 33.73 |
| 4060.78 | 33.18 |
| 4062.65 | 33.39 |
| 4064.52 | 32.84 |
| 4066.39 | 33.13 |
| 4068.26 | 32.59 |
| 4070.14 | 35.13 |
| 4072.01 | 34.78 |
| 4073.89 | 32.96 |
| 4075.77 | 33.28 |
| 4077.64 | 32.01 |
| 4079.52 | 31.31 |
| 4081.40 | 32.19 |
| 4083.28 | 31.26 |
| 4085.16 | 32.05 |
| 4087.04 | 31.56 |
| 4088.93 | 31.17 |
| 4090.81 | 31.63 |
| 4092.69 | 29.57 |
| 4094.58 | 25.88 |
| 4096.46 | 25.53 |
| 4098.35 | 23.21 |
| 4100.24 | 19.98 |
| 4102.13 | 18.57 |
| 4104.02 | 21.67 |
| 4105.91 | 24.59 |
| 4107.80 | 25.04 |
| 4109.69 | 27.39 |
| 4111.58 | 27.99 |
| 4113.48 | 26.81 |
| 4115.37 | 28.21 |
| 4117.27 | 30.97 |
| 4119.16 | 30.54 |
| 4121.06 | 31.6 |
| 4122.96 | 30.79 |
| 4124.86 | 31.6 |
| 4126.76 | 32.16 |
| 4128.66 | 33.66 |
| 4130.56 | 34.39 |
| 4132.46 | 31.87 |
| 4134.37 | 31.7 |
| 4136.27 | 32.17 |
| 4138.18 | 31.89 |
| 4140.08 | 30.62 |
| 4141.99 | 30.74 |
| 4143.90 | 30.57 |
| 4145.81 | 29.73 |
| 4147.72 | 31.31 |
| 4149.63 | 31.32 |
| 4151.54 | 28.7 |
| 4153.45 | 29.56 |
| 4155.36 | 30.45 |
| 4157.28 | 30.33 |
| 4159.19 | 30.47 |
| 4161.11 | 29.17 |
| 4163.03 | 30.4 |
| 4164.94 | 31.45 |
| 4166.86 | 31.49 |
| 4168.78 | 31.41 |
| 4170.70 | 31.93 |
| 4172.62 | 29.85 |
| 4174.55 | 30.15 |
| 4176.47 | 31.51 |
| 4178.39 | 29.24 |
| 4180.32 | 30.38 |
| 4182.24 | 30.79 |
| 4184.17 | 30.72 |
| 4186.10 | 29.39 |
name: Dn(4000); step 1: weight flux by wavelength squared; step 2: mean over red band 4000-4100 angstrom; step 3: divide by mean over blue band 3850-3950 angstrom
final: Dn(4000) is 1.0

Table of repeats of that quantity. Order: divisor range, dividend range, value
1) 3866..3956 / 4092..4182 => 0.92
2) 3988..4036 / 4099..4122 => 0.80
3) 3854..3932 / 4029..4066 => 1.03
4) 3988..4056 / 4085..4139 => 0.88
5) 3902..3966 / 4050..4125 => 0.89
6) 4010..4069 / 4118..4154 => 0.98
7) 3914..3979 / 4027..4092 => 1.03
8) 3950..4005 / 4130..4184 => 1.04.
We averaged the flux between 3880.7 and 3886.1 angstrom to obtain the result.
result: 31.4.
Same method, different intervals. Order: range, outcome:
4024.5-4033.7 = 33.8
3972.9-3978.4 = 29.6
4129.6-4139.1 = 32.4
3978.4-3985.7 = 32.4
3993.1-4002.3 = 34.4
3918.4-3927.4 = 36.3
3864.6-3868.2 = 38.8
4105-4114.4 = 26.4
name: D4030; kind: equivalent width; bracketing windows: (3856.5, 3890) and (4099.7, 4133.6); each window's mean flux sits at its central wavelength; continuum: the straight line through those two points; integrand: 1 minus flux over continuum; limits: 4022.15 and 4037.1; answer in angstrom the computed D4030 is -1.1 angstrom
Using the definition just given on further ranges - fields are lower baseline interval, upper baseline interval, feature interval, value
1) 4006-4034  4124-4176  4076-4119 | 5.83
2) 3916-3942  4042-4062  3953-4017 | 4.64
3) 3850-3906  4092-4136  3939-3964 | -2.51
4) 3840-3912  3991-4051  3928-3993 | 2.30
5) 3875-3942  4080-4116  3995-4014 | -2.82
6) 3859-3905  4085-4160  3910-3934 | -2.41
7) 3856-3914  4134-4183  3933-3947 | -1.28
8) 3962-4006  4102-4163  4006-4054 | -4.40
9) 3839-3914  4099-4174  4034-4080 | -3.19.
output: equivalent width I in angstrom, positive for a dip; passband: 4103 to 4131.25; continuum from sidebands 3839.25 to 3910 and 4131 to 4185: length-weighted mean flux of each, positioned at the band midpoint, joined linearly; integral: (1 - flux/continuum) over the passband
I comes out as 2.1 angstrom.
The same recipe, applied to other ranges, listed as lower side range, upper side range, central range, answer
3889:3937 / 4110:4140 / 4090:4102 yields 2.36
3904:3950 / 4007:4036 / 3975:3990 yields 0.89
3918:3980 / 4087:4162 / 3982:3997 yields -0.82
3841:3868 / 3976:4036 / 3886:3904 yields 3.11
